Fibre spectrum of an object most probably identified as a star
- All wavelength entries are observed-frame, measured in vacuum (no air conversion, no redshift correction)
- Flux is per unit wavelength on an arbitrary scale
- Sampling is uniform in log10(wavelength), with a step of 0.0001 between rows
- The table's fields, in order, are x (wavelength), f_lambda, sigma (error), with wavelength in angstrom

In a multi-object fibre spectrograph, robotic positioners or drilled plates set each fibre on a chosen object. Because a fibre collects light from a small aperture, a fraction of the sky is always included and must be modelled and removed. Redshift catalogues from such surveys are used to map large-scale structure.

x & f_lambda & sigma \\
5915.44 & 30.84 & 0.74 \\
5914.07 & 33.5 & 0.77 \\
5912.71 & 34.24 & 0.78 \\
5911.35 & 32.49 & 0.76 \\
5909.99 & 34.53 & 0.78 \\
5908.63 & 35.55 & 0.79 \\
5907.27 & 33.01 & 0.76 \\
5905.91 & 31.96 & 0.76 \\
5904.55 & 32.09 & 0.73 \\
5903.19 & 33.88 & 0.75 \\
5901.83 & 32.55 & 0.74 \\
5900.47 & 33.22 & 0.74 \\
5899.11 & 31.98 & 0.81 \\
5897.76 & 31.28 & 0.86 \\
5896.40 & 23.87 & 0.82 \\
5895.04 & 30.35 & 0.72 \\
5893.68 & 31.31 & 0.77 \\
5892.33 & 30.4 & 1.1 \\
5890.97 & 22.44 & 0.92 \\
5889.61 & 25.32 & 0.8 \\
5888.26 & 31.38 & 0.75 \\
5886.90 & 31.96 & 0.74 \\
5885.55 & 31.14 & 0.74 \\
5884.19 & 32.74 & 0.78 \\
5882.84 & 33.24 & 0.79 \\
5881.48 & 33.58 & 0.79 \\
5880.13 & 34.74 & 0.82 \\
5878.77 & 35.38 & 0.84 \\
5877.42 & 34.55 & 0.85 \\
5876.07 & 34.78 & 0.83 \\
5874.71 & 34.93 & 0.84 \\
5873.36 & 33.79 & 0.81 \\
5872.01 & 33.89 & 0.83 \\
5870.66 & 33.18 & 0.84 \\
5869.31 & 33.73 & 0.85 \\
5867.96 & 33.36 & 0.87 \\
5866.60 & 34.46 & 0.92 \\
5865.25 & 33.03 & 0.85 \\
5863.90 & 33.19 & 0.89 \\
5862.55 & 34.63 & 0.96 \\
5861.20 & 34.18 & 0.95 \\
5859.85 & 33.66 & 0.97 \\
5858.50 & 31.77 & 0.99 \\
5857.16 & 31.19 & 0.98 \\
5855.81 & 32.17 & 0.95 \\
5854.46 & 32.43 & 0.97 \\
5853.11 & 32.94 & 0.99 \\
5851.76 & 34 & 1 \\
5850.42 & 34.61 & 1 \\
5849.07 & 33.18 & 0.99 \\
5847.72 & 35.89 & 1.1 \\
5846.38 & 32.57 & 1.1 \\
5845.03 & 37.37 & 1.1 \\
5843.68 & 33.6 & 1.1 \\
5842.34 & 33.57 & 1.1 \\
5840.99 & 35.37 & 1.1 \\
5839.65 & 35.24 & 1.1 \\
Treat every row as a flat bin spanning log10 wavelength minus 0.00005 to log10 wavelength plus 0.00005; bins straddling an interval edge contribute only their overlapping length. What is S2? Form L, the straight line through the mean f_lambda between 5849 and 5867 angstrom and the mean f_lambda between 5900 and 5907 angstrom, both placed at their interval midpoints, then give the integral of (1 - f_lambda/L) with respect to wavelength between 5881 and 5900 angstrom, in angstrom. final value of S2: 1.6 angstrom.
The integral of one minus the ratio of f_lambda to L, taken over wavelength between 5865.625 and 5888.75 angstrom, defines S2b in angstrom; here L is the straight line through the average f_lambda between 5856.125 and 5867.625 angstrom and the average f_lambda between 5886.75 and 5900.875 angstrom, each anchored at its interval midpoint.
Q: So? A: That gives -1.7 angstrom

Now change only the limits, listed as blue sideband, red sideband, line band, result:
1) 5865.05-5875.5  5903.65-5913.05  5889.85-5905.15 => 1.53 angstrom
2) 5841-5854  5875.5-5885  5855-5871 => 0.44 angstrom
